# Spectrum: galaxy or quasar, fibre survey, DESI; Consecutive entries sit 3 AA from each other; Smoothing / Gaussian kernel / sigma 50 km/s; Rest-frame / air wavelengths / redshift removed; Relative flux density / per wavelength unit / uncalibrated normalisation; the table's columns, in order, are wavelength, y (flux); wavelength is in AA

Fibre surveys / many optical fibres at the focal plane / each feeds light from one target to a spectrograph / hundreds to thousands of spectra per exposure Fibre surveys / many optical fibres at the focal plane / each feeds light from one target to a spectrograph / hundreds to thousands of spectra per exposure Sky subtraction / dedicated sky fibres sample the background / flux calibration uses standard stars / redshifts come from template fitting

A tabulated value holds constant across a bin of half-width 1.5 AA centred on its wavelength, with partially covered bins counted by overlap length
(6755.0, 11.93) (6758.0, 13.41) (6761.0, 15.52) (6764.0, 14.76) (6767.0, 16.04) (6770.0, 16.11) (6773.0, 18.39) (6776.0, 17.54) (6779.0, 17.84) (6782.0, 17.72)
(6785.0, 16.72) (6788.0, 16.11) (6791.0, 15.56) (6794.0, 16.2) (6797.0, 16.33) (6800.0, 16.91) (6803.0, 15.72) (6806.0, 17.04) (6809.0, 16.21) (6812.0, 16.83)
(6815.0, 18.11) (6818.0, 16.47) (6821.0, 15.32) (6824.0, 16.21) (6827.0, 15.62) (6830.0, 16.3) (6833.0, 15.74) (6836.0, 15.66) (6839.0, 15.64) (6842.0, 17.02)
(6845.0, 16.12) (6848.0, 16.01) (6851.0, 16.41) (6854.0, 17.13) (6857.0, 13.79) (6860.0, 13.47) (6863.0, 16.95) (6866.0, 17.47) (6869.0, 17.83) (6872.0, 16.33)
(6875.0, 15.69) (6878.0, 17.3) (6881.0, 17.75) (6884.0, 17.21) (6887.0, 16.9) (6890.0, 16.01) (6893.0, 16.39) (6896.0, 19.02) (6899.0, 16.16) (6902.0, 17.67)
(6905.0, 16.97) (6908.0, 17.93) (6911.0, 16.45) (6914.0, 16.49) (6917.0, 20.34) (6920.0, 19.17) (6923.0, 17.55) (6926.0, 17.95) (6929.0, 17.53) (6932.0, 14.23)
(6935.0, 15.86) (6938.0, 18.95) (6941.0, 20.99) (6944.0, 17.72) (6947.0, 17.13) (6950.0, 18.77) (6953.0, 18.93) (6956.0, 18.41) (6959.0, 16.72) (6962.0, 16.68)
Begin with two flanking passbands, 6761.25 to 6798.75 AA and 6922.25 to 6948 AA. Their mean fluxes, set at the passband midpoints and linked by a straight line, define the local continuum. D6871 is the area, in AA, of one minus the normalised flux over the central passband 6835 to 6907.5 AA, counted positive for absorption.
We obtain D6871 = 2.50 AA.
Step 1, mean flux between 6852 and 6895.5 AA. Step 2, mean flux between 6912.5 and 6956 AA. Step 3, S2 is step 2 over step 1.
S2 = 1.1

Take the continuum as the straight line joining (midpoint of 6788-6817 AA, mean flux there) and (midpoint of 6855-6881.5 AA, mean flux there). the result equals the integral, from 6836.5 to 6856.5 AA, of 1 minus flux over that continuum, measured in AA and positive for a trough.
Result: 0.14 AA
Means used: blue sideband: 16.5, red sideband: 16.2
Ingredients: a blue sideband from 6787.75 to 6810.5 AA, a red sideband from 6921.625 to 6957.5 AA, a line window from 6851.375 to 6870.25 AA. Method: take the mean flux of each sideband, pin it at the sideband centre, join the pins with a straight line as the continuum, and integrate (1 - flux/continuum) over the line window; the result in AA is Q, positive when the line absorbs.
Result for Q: 1.0 AA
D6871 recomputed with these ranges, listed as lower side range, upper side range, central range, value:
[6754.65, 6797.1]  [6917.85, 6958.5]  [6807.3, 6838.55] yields 0.8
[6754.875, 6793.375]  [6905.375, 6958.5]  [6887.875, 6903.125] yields 0.4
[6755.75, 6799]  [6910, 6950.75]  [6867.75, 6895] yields 0.7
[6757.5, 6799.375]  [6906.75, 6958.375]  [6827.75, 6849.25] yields 1.2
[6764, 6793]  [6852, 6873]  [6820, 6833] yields 0.4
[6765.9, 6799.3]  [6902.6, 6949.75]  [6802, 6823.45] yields 0.6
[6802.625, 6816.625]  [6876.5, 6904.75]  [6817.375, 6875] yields 3.2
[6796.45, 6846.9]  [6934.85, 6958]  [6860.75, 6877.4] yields 0.4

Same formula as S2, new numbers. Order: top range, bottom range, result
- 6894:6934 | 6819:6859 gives 1.10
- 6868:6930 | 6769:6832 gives 1.04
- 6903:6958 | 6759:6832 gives 1.08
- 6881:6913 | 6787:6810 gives 1.05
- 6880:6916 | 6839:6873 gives 1.06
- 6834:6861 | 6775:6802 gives 0.94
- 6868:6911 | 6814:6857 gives 1.06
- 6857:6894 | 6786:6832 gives 1.01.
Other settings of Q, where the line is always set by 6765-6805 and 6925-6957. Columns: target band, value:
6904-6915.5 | 0.4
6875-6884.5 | 0.1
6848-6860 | 1.2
